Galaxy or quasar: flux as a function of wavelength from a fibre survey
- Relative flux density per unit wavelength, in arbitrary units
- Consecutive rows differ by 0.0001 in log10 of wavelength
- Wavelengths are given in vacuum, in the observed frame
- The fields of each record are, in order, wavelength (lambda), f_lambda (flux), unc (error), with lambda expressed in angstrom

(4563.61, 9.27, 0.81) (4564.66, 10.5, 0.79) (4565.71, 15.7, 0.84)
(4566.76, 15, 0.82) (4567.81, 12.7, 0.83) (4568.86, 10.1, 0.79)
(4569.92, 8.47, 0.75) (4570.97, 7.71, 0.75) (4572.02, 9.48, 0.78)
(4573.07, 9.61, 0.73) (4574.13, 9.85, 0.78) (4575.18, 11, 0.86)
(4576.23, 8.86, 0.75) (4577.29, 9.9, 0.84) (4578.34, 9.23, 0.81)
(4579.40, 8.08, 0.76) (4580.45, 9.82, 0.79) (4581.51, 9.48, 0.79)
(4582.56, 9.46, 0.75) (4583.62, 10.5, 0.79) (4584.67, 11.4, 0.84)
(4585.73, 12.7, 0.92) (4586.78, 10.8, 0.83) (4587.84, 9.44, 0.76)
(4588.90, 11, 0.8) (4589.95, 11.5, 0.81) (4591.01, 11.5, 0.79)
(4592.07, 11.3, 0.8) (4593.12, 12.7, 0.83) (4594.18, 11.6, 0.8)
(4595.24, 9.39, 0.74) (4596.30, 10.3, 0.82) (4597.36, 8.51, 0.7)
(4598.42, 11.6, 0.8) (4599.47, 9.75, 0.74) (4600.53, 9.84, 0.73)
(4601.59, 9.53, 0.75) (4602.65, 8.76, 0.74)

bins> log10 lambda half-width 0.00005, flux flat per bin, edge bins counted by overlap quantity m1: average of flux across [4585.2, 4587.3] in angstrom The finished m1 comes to 11.8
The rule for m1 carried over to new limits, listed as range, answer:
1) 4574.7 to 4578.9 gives 9.71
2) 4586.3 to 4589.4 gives 10.4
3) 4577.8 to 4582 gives 9.15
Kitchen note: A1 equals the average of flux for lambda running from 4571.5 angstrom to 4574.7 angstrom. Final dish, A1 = 9.66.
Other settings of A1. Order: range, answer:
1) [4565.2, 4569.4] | 13.3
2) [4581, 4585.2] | 10.2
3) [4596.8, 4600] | 9.97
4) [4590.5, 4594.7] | 11.8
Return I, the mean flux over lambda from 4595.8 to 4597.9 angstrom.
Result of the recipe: 9.39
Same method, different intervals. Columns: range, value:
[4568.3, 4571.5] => 8.8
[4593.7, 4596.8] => 10.4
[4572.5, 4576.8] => 9.82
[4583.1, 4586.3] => 11.6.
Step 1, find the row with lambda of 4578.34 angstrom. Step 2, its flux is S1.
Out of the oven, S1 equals 9.23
